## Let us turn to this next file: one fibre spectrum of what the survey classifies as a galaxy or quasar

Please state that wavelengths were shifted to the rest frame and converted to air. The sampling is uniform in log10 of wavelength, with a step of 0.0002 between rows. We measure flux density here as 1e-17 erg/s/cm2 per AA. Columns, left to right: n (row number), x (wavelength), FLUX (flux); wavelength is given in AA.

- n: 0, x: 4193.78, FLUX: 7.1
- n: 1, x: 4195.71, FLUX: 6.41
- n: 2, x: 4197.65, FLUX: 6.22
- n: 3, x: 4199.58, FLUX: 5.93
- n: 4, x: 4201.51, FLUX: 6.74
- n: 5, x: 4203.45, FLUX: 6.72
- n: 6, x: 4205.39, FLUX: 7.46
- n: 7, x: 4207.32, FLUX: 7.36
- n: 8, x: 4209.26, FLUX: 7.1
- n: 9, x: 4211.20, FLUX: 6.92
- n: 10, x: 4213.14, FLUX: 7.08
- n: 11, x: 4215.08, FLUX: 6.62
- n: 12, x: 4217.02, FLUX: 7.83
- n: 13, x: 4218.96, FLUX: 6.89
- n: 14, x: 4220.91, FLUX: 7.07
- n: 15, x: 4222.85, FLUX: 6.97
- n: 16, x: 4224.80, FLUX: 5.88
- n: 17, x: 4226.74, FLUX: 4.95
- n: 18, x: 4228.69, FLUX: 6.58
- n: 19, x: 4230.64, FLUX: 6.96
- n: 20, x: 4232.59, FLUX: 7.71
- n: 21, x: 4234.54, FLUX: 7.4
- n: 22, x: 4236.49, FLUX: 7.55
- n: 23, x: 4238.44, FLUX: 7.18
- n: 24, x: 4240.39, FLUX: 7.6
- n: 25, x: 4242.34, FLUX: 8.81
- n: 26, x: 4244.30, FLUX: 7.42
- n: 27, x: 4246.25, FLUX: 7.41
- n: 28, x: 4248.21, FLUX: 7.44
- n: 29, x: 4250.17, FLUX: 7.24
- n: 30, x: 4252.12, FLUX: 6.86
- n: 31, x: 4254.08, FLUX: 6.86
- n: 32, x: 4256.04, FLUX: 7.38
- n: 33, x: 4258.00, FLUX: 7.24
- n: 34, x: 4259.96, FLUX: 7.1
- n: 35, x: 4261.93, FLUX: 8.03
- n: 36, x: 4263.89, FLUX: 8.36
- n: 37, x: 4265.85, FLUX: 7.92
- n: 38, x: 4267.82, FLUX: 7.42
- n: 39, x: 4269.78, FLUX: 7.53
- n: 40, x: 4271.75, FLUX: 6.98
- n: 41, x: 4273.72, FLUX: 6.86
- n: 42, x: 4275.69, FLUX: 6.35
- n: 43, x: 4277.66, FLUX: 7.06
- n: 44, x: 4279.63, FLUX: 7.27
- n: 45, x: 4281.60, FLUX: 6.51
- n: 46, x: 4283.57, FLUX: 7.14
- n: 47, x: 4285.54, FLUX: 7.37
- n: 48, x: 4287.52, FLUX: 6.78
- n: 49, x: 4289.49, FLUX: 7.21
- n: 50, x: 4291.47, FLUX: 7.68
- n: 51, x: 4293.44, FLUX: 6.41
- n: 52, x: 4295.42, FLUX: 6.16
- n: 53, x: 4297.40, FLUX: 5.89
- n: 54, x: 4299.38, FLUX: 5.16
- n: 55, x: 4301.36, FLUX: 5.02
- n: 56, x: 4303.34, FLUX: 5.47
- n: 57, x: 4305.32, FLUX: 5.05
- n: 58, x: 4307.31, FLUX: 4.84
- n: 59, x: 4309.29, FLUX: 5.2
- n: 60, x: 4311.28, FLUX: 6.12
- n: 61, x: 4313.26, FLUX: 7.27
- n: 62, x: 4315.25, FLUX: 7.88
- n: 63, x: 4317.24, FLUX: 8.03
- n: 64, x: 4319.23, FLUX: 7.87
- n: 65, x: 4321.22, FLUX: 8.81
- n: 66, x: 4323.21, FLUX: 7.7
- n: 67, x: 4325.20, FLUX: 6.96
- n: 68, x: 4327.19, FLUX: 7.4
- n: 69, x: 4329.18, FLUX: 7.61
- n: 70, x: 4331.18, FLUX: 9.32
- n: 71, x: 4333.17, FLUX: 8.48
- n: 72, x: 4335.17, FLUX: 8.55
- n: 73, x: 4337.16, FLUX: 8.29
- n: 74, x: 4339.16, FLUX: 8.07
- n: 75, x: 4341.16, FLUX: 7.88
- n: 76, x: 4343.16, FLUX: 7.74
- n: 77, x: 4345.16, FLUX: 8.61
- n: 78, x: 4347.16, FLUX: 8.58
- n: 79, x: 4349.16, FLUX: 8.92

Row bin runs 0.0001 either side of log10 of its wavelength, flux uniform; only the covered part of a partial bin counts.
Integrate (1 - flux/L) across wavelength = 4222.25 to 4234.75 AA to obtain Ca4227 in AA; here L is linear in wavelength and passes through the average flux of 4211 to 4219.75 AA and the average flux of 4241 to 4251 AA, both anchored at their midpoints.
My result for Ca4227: 1.3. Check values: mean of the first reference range 7.09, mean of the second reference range 7.66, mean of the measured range 6.58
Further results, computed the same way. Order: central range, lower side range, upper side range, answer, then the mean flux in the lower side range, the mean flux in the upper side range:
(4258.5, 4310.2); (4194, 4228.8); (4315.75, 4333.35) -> 6.0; 6.72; 8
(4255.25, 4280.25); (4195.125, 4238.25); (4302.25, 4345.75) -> -0.8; 6.84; 7.4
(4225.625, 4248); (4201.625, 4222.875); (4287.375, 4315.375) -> -1.4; 7.08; 6.07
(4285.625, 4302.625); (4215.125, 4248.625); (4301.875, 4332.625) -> 1.7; 7.14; 7.03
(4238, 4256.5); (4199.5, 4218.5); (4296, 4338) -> -1.1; 7.02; 6.99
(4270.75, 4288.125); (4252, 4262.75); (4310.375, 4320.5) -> 1.0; 7.26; 7.48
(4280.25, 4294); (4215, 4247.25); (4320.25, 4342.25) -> 1.1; 7.12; 8.1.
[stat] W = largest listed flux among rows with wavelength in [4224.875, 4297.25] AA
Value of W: 8.81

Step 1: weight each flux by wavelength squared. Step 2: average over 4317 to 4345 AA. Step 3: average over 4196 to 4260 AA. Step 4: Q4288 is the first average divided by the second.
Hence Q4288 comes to 1.20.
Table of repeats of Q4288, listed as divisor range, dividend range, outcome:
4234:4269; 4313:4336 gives 1.10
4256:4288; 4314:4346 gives 1.14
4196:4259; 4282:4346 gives 1.05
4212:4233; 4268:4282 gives 1.06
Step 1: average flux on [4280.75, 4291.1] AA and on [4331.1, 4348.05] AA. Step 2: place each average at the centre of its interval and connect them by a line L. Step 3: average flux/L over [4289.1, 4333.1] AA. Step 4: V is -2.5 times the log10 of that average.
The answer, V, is 0.13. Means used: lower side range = 7.05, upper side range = 8.34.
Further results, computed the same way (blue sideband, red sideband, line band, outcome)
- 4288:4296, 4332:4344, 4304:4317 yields 0.205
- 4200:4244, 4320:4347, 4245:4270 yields -0.007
